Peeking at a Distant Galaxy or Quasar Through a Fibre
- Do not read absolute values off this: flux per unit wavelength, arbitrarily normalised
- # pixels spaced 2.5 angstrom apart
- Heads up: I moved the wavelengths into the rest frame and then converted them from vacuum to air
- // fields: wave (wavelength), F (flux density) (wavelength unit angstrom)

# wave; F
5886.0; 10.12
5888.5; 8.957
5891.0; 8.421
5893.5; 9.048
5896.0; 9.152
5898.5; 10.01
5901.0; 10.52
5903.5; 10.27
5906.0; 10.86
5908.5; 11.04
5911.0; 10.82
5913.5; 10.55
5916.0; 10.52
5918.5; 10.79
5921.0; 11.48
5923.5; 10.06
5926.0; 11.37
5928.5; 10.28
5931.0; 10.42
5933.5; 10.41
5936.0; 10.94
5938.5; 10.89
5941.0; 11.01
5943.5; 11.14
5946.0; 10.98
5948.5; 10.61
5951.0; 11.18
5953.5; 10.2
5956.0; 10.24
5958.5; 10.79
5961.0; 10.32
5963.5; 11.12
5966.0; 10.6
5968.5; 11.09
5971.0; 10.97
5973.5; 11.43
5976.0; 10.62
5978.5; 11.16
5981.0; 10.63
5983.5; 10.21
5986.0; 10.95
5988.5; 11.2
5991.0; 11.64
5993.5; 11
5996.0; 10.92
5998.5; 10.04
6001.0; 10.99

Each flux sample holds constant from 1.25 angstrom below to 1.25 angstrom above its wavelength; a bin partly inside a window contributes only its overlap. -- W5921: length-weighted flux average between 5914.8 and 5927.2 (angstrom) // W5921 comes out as 10.8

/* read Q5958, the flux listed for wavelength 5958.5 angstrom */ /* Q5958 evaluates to 10.79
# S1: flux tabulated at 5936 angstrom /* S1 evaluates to 10.94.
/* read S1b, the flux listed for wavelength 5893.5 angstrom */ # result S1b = 9.048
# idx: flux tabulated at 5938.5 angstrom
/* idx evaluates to 10.89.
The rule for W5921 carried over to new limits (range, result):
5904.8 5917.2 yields 10.8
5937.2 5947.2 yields 11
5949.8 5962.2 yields 10.5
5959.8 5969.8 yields 10.8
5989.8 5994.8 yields 11.3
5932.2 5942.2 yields 10.8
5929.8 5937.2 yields 10.6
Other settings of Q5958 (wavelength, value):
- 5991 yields 11.64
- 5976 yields 10.62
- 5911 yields 10.82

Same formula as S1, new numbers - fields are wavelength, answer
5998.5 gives 10.04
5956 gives 10.24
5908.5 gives 11.04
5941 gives 11.01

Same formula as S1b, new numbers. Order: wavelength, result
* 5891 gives 8.421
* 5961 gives 10.32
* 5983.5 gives 10.21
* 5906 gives 10.86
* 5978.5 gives 11.16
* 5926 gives 11.37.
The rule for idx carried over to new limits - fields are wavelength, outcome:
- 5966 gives 10.6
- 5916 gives 10.52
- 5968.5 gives 11.09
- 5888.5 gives 8.957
